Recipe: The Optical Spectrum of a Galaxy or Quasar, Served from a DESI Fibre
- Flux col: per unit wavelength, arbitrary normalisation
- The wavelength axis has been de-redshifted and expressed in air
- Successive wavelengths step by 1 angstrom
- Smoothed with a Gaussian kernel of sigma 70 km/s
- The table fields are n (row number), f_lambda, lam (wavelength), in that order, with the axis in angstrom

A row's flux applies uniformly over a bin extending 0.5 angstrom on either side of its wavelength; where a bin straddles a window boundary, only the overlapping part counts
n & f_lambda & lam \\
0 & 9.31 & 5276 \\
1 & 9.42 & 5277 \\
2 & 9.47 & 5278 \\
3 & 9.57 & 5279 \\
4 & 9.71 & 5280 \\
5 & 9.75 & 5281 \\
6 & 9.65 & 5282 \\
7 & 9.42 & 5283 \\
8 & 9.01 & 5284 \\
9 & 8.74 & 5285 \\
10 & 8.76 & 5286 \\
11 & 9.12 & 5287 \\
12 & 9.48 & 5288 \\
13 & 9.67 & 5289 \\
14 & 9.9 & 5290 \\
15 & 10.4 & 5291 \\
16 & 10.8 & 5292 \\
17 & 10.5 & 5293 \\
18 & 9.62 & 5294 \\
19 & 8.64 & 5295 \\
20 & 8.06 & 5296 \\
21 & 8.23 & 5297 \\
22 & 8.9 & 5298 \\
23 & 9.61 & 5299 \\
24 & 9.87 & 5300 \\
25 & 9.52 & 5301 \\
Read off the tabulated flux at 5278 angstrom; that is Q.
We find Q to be 9.47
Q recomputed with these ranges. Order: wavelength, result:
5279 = 9.57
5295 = 8.64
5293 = 10.5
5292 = 10.8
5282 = 9.65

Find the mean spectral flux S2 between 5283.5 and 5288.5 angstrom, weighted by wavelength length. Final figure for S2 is 9.02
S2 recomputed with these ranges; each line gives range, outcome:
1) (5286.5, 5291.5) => 9.71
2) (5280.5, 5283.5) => 9.61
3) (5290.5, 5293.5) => 10.6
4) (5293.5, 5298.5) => 8.69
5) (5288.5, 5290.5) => 9.79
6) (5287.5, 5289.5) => 9.57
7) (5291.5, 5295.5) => 9.89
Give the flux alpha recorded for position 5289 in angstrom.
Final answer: 9.67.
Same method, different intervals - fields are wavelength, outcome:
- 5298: 8.9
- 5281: 9.75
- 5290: 9.9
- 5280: 9.71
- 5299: 9.61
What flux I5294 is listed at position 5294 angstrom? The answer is 9.62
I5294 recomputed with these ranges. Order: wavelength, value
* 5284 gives 9.01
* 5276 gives 9.31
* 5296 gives 8.06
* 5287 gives 9.12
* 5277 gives 9.42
